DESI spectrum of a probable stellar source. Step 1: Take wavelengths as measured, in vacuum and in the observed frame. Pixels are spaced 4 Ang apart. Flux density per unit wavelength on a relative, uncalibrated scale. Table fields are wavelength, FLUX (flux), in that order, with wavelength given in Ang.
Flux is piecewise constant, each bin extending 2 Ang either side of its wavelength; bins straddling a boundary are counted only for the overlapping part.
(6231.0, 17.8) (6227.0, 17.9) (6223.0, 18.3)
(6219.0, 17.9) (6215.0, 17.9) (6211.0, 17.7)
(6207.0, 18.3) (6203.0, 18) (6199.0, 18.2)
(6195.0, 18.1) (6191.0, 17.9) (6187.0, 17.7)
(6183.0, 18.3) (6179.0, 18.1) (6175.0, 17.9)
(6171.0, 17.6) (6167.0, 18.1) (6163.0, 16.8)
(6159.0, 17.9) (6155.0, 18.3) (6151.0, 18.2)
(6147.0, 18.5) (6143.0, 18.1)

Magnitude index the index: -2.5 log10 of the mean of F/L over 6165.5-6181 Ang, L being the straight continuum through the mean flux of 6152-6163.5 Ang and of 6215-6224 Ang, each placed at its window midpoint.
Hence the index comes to 0.00 mag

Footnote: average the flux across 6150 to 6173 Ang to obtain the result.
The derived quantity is 17.8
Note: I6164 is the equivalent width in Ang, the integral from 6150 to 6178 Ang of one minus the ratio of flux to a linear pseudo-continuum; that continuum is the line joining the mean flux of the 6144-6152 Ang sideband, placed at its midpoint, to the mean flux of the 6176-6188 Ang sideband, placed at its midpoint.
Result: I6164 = 0.6 Ang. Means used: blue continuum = 18.3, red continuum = 18.1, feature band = 17.8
